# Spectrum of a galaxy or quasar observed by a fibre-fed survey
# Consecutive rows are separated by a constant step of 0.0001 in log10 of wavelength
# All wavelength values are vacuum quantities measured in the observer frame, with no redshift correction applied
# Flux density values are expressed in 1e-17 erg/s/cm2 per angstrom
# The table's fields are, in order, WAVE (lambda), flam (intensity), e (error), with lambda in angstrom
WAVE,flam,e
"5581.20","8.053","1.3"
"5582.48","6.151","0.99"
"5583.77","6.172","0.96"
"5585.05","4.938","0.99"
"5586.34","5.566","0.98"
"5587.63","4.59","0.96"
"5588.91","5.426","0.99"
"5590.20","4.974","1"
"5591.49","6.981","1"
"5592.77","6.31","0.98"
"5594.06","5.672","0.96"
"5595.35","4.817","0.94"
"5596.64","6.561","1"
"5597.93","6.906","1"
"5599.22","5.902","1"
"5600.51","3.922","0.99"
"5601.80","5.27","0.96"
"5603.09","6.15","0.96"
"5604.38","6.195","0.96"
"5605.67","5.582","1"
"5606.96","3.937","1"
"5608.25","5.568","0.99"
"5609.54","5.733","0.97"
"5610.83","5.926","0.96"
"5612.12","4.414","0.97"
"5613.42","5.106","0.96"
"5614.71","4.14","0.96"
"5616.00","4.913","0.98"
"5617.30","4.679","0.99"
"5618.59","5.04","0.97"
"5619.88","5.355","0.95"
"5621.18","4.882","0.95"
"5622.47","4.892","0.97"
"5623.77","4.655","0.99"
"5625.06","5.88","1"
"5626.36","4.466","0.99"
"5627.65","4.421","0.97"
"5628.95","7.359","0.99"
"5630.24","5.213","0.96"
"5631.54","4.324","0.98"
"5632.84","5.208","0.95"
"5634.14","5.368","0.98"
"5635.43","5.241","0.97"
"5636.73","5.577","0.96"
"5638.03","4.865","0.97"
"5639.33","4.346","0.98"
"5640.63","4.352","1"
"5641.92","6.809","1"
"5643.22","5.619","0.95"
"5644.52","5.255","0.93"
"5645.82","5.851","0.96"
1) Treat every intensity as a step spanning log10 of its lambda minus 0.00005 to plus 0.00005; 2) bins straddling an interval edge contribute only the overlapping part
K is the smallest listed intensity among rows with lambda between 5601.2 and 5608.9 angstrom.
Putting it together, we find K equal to 3.937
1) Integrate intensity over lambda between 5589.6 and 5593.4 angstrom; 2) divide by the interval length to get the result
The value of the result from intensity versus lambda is 6.11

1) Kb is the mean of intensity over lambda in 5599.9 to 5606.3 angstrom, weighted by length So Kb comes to 5.43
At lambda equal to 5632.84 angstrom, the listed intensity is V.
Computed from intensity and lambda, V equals 5.208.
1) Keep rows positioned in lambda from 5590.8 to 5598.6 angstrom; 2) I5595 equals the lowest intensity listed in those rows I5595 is 4.817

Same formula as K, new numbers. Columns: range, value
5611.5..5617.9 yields 4.14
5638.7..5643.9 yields 4.346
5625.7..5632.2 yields 4.324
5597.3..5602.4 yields 3.922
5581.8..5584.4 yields 6.151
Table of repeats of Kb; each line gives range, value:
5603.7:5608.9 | 5.33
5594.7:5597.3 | 5.69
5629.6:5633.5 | 4.9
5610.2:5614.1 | 5.13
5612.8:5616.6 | 4.72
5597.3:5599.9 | 6.36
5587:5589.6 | 5.02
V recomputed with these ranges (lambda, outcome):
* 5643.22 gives 5.619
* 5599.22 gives 5.902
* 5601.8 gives 5.27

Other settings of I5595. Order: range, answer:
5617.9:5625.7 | 4.655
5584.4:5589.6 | 4.59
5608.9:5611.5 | 5.733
